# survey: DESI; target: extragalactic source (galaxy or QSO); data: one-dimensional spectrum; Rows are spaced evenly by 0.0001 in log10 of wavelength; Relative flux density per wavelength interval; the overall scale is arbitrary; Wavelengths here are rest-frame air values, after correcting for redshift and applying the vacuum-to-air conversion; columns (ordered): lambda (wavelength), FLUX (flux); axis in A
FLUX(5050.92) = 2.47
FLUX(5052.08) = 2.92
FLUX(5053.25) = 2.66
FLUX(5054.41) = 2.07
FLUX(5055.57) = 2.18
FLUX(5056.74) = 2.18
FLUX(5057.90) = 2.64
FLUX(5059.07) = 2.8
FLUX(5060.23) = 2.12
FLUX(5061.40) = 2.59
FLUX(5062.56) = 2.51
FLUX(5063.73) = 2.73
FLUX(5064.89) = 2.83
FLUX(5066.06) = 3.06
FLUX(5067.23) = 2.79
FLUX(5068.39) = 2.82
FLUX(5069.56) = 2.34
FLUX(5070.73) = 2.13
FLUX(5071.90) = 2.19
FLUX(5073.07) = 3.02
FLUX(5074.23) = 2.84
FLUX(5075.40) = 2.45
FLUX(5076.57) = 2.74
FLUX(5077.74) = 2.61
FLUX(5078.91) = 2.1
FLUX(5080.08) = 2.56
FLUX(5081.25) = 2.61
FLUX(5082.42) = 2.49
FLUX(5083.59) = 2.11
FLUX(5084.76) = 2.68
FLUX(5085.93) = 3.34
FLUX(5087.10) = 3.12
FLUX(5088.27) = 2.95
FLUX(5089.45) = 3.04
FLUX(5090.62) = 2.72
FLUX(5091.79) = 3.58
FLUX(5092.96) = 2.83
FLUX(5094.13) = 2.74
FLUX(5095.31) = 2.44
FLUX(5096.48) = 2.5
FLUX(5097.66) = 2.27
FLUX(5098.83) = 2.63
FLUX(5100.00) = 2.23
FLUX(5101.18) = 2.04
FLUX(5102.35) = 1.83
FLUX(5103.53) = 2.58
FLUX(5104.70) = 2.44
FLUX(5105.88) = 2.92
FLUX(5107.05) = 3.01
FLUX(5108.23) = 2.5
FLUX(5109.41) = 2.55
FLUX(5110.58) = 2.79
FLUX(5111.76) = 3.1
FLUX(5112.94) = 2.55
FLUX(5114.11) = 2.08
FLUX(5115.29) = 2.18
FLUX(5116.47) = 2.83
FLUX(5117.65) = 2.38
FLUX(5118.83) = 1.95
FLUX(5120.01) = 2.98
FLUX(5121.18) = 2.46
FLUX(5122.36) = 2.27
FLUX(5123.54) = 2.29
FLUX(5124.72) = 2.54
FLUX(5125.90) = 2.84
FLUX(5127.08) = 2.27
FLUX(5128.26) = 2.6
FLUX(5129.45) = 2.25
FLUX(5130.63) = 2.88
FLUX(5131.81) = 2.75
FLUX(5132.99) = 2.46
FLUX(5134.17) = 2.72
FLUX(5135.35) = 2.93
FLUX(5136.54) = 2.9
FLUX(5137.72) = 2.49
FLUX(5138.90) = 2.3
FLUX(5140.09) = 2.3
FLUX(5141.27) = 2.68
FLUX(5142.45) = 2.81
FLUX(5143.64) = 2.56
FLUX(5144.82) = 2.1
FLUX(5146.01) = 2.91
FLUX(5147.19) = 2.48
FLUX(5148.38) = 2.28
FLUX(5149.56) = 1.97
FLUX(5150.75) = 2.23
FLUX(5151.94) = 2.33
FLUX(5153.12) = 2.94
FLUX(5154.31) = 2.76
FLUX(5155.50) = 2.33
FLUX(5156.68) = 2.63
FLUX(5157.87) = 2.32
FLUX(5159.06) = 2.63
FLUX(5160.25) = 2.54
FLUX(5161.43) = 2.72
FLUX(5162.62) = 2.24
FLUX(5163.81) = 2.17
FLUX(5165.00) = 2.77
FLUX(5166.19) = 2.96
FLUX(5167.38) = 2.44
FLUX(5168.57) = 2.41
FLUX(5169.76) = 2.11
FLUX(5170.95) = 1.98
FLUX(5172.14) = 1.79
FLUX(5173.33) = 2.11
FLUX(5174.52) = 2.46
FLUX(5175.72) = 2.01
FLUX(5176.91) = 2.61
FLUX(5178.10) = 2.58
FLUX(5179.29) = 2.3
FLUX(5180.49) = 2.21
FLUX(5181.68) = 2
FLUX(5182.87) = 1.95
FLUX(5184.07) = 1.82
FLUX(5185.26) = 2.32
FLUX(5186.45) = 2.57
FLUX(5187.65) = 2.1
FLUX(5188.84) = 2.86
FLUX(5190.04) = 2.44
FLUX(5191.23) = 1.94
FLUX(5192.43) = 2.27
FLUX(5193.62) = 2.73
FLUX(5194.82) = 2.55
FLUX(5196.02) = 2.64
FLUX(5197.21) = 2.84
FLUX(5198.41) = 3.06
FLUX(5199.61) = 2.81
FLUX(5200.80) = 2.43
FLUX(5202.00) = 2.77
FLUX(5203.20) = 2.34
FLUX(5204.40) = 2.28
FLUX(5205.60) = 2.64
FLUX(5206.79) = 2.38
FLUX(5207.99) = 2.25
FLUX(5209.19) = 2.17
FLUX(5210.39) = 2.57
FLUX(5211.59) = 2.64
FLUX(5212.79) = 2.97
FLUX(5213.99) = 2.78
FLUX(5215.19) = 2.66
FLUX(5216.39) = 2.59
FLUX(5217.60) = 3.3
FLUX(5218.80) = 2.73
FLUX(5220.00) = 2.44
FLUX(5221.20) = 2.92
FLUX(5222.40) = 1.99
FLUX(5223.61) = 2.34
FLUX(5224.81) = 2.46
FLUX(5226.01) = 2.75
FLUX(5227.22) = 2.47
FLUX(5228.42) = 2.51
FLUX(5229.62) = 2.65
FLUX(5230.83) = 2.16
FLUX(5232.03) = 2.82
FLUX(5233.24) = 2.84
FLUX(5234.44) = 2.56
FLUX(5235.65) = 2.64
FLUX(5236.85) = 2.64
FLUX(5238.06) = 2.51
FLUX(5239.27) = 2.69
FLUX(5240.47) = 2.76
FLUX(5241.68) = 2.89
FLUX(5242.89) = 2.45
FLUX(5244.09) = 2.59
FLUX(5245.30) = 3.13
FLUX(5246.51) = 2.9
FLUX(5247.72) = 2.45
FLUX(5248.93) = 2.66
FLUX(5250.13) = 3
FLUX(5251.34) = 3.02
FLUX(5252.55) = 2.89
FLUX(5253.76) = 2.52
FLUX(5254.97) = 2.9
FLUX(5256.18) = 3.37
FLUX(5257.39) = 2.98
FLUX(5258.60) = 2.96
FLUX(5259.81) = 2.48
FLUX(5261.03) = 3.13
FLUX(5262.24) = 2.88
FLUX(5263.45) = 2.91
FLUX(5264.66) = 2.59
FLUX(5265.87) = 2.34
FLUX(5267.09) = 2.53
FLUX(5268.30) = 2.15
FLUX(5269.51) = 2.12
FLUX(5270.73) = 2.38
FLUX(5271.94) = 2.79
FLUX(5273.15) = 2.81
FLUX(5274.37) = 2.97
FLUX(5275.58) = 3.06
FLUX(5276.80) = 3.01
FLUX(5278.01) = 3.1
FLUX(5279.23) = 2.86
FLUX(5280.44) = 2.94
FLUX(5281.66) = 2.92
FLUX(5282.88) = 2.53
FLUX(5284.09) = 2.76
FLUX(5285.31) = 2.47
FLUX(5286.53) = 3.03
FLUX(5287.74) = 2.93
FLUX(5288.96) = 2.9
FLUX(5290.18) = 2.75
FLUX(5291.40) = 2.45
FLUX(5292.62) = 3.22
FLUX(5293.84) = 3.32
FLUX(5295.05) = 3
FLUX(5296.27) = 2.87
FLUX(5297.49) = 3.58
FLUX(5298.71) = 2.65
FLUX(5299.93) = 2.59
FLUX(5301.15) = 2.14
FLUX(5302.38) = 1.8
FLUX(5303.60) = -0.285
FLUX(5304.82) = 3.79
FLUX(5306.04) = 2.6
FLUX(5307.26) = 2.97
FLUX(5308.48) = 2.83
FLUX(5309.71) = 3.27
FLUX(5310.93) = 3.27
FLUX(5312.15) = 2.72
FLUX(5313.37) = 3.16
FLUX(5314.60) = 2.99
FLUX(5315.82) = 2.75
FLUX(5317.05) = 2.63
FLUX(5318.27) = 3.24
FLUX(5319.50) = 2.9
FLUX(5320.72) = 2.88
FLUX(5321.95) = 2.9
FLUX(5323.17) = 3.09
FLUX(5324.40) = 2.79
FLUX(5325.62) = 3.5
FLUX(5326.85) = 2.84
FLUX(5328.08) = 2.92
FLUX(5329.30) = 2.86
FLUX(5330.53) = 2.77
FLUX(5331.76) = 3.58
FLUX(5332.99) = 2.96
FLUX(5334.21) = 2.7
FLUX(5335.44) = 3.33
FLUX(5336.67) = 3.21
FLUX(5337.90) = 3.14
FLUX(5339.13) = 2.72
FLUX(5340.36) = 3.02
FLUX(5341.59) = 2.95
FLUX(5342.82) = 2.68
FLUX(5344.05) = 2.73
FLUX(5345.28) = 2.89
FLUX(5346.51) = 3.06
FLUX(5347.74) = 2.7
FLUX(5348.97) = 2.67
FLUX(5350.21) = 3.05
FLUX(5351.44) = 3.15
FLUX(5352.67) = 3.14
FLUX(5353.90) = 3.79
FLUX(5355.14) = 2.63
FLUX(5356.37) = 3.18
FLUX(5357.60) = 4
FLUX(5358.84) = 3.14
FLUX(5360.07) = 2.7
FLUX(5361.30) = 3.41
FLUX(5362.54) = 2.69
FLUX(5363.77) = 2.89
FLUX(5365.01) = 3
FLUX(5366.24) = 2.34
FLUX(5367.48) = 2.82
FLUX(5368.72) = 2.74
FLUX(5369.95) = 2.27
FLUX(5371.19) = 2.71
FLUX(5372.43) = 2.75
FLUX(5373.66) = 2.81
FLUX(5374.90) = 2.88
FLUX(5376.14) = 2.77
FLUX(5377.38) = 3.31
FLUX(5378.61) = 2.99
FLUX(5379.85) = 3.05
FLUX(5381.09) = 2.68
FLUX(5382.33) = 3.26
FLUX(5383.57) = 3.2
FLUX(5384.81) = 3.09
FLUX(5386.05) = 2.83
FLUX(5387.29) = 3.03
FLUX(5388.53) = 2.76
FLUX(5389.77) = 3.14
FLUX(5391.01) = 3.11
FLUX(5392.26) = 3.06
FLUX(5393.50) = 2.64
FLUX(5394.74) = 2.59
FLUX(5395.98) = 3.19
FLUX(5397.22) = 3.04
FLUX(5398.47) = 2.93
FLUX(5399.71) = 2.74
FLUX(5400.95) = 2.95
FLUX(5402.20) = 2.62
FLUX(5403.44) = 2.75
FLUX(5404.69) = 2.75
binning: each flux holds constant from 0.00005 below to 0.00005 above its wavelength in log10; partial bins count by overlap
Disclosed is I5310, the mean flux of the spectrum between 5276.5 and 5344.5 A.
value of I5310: 2.86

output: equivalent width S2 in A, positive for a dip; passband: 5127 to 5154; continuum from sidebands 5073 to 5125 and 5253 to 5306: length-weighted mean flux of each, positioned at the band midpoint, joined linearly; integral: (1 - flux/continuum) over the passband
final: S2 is 0.9 A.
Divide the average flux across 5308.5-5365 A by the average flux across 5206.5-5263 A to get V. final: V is 1.1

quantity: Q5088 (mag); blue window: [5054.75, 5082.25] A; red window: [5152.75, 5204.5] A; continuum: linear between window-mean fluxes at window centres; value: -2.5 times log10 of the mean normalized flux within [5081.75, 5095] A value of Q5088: -0.13 mag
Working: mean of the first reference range 2.55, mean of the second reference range 2.42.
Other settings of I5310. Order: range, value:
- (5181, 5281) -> 2.63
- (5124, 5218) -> 2.48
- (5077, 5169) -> 2.56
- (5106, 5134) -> 2.55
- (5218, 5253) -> 2.65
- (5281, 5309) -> 2.69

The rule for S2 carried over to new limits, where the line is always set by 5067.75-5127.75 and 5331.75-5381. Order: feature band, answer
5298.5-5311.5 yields 1.7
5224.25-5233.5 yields 0.7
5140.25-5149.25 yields 0.4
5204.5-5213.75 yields 0.8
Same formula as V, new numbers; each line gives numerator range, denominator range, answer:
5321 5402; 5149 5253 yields 1.17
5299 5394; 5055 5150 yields 1.13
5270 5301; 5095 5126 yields 1.15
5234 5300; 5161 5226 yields 1.14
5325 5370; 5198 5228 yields 1.15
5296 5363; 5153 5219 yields 1.18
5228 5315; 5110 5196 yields 1.12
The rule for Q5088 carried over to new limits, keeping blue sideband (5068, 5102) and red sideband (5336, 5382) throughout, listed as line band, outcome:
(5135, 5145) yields 0.05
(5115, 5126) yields 0.08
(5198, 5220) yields 0.06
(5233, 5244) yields 0.06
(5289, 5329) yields 0.02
